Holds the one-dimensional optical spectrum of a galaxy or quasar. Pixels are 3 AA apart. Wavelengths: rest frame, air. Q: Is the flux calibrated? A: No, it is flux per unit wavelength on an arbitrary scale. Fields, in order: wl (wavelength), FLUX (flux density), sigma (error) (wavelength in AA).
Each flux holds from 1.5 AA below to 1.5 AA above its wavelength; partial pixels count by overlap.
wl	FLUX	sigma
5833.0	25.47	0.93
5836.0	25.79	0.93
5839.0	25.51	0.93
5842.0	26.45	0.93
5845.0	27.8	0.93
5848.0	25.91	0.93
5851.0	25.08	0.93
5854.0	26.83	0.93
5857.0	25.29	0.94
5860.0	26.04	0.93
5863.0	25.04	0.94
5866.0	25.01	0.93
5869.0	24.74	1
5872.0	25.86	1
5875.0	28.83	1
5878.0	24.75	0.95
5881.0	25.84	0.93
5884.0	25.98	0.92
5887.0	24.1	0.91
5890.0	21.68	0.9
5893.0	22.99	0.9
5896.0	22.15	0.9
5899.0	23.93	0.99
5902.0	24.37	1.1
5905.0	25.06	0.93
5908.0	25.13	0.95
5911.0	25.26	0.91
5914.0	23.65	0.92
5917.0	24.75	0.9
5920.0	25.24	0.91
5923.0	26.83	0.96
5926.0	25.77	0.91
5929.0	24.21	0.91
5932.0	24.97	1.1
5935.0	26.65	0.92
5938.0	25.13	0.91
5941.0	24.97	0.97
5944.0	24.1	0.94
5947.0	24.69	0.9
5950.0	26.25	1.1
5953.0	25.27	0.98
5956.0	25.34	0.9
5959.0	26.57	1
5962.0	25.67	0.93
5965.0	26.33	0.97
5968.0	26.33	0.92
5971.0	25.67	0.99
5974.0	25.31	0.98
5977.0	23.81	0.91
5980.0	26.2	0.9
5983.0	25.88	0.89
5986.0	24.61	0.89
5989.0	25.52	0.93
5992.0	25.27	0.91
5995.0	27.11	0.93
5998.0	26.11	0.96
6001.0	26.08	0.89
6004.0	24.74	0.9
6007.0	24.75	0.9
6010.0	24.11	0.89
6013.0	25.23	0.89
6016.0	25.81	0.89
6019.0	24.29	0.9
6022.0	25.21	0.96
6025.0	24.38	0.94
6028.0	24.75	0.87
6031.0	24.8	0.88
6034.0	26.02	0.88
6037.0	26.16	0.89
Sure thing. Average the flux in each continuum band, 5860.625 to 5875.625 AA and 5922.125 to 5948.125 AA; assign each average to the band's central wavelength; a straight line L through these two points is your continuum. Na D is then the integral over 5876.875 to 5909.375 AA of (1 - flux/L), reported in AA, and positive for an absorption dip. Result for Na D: 1.7 AA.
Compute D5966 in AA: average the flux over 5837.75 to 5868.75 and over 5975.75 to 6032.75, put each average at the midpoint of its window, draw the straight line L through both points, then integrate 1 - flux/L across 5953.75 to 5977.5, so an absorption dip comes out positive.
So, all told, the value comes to -0.3 AA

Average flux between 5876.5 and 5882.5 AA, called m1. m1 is 25.3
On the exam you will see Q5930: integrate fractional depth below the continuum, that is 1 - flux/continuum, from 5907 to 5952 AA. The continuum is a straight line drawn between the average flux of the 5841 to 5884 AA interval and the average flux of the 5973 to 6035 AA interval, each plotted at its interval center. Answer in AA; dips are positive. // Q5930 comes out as 0.8 AA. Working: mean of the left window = 26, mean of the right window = 25.2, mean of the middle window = 25.2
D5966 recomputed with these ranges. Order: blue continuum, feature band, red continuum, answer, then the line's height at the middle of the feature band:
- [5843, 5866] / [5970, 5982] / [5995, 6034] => 0.0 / 25.3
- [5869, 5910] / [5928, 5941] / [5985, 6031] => -0.2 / 24.9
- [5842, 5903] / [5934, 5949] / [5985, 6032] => 0.0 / 25.2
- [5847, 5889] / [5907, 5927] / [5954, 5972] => 0.4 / 25.8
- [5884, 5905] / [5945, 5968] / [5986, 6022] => -1.1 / 24.5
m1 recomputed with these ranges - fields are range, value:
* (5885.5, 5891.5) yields 22.9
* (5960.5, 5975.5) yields 25.9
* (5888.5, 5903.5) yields 23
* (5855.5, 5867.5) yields 25.3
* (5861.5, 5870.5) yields 24.9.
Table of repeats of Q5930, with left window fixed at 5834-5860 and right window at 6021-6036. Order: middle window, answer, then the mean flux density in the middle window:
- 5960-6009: -0.5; 25.6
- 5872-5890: 0.2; 25.5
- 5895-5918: 1.3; 24.3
